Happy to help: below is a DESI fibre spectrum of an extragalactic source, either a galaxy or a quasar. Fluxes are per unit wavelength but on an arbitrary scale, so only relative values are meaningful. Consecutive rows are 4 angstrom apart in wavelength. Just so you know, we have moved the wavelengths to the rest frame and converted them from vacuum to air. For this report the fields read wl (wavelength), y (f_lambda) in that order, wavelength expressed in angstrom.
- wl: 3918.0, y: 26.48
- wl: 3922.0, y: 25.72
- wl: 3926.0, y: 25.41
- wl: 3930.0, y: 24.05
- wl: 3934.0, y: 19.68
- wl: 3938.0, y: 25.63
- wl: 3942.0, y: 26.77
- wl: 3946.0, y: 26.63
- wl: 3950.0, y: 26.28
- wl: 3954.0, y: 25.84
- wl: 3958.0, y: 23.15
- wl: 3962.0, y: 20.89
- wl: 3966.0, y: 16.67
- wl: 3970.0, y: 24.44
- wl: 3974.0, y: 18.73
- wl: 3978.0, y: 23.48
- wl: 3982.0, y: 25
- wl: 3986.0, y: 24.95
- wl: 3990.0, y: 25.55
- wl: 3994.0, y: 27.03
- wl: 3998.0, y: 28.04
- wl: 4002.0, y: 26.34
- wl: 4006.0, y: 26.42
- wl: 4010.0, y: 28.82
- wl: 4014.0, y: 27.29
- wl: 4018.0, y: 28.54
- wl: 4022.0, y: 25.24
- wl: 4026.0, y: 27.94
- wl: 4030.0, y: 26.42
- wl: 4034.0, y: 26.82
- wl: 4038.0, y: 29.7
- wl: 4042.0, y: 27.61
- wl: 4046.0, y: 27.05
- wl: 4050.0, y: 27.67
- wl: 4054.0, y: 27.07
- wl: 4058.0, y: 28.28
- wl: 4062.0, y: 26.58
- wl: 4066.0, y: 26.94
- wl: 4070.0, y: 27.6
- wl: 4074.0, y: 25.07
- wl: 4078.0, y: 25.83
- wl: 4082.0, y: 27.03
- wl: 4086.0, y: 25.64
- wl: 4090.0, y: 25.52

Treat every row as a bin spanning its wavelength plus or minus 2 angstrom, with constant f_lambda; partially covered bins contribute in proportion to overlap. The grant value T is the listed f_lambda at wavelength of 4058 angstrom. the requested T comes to 28.28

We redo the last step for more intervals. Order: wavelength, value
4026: 27.94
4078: 25.83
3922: 25.72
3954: 25.84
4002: 26.34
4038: 29.7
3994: 27.03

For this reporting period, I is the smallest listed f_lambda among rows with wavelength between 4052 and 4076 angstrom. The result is 25.07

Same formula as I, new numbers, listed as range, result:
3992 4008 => 26.34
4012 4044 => 25.24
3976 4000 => 23.48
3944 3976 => 16.67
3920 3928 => 25.41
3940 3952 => 26.28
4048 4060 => 27.07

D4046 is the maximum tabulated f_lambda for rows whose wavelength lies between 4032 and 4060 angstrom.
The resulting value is 29.7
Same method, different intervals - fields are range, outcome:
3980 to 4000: 28.04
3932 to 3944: 26.77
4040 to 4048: 27.61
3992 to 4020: 28.82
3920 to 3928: 25.72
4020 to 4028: 27.94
